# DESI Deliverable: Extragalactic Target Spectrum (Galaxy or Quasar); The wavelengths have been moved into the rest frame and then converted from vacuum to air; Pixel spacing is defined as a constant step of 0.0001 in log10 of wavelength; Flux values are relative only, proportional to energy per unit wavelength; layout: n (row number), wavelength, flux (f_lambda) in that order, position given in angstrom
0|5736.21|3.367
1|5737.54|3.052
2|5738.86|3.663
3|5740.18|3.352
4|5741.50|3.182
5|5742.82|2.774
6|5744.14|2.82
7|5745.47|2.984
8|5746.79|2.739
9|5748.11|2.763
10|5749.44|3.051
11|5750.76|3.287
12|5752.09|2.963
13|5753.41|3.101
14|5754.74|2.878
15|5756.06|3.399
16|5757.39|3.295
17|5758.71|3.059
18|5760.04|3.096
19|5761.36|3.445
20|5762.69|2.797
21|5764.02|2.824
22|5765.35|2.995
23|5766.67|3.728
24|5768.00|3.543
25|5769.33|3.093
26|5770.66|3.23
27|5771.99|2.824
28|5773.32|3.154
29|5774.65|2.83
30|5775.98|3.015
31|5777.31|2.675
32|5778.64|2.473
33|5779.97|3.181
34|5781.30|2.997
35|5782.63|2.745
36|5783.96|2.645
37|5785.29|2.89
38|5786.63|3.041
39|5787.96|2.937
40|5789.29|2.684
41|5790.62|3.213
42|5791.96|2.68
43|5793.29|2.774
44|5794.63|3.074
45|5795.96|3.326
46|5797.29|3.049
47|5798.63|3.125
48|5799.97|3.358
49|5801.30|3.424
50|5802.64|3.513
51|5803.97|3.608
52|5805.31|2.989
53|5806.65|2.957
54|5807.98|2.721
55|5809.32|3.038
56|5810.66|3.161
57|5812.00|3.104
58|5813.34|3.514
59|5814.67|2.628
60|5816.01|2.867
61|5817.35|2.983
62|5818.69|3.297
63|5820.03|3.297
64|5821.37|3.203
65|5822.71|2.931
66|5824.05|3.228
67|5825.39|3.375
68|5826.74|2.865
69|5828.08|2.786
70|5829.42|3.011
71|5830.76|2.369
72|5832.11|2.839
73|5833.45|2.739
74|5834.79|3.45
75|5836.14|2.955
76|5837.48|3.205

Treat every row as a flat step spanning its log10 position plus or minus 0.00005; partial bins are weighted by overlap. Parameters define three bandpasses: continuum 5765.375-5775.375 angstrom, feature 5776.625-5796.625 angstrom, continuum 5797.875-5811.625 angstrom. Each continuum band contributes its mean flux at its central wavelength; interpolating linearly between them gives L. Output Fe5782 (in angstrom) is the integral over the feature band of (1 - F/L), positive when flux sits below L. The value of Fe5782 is 1.9 angstrom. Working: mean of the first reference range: 3.19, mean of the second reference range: 3.18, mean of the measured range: 2.89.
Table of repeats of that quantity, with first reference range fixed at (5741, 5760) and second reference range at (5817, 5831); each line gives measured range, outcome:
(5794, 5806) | -0.9 angstrom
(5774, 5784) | 0.7 angstrom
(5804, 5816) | 0.0 angstrom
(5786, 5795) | 0.4 angstrom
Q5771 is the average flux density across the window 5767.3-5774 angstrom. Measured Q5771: 3.17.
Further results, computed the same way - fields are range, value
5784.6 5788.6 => 2.95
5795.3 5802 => 3.26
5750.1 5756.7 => 3.13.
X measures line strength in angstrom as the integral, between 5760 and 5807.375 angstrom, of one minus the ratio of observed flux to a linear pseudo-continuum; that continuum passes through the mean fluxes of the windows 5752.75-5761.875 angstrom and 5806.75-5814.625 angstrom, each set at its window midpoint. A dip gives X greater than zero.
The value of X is 1.0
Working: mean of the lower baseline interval 3.18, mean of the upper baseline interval 3.06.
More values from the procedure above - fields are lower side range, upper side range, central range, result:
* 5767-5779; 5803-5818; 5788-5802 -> -0.1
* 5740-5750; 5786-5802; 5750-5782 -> -1.0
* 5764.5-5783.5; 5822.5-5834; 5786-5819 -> -1.3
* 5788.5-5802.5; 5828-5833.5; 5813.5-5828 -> -1.2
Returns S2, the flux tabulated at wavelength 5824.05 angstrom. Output 3.228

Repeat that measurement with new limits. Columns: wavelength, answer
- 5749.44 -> 3.051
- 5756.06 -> 3.399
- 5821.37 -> 3.203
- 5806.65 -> 2.957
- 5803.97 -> 3.608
